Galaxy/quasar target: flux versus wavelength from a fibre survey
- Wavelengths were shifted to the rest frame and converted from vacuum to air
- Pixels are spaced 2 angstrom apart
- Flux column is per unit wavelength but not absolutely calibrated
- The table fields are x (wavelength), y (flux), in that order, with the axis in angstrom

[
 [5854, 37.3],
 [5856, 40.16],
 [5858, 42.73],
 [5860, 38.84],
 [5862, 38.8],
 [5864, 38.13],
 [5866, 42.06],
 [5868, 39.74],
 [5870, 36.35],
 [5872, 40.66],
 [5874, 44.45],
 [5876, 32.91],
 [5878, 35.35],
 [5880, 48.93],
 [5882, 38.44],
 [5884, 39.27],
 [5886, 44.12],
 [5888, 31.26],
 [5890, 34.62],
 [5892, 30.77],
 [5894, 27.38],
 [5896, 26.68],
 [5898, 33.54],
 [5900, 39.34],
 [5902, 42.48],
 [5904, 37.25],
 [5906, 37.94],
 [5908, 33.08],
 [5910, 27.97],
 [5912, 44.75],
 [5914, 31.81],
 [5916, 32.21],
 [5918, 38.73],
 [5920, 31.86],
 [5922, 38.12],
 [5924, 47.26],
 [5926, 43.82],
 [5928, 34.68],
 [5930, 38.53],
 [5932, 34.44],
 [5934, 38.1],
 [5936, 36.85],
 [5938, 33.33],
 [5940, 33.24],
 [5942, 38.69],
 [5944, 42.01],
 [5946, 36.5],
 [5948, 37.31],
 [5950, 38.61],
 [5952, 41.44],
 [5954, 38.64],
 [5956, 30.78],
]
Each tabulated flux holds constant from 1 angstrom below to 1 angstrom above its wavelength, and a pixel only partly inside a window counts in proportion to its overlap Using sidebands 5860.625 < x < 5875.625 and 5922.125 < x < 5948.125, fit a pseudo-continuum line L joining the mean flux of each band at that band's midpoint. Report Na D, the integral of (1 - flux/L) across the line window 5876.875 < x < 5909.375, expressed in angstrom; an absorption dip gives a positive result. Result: 2.44 angstrom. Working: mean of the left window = 39.7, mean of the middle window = 36.2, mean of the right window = 38.1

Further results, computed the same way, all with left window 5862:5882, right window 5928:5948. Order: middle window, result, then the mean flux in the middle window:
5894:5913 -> 1.4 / 35.4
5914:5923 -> 0.7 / 34.9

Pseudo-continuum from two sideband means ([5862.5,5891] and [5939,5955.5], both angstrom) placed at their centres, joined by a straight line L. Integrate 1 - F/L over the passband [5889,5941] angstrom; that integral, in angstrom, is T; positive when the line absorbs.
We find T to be 3.7 angstrom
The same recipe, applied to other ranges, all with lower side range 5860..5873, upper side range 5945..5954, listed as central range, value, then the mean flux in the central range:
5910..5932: 0.7 angstrom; 37.5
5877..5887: -0.5 angstrom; 41.2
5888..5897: 2.1 angstrom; 30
